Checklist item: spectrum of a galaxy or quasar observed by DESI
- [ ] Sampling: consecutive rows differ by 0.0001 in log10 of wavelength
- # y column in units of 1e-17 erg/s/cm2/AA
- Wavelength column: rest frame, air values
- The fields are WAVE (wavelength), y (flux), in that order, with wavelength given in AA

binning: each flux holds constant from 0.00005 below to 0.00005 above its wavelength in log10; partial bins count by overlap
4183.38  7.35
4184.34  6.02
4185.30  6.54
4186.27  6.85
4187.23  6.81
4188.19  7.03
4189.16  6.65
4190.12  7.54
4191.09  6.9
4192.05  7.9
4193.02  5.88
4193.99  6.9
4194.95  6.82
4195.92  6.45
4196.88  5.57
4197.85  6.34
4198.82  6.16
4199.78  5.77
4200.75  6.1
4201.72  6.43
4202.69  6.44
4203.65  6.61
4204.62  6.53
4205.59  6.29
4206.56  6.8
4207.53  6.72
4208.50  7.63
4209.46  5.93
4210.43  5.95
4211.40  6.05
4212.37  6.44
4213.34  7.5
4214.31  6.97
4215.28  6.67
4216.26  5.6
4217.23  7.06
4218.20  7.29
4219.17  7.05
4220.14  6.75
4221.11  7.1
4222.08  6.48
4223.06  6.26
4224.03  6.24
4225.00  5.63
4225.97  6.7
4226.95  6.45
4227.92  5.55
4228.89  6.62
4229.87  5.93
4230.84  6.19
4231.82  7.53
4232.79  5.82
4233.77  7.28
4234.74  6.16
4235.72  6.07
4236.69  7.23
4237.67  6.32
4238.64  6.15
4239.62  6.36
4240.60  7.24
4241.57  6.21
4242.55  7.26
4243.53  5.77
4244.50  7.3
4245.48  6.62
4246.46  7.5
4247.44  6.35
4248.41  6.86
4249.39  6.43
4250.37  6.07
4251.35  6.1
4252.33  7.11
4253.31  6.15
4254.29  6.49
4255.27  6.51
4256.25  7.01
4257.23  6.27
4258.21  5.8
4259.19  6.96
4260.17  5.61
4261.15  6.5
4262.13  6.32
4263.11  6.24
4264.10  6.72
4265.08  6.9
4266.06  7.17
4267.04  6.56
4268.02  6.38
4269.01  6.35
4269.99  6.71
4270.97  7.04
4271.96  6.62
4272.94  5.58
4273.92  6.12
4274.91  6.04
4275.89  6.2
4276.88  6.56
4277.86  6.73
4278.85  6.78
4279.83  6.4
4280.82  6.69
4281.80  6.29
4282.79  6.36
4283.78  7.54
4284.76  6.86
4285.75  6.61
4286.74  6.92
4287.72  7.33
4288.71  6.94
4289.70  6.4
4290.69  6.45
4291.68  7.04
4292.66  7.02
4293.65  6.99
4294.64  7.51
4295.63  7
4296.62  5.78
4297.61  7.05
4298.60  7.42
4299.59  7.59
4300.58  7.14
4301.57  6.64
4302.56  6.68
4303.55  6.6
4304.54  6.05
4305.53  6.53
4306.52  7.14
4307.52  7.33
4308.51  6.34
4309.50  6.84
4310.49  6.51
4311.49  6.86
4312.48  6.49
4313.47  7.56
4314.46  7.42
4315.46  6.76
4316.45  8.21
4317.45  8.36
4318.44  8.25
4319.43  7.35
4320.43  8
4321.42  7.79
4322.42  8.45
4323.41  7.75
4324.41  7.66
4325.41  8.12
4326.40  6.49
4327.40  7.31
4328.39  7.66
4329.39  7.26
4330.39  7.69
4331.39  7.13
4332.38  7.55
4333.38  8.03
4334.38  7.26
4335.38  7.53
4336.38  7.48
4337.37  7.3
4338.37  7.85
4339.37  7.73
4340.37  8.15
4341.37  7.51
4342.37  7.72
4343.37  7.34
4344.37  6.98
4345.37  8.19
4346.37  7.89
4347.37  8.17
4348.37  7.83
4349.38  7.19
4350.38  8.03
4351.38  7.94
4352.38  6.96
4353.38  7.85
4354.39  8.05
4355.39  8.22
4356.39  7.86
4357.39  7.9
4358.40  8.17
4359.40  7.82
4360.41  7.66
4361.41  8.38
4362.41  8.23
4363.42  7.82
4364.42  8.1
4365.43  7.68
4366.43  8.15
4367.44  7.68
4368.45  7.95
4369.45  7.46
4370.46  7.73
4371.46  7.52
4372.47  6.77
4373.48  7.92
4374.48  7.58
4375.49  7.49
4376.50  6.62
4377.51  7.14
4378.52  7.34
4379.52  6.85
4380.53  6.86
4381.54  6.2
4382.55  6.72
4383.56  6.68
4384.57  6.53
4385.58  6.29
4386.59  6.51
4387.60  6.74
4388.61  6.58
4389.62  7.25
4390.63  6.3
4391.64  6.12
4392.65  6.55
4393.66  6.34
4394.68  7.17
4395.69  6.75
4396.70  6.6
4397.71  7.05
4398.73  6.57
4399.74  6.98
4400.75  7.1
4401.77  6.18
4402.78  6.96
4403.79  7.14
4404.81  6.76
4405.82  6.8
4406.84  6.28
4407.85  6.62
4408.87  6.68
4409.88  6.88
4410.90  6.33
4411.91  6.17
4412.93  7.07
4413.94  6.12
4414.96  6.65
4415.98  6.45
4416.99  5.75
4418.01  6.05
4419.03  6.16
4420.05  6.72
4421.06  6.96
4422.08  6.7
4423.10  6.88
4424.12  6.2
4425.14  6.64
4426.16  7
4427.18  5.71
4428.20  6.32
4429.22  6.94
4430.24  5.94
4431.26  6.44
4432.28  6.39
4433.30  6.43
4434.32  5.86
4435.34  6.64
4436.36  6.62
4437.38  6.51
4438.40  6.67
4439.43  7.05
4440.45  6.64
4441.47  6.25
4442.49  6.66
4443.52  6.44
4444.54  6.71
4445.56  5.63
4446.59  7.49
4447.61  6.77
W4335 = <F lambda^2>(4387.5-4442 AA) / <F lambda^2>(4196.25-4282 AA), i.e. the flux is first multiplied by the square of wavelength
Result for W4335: 1.1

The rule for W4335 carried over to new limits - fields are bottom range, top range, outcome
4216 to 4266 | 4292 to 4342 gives 1.16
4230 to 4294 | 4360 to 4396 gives 1.15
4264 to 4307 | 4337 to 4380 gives 1.18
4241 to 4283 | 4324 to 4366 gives 1.23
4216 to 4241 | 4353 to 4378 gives 1.27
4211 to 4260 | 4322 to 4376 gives 1.24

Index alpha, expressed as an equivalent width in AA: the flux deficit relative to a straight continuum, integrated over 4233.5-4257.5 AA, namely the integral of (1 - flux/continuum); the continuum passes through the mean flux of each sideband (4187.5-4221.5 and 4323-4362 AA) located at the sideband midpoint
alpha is 1.2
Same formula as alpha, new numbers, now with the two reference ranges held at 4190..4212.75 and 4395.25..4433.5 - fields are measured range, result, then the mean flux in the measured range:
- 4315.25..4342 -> -4.6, 7.66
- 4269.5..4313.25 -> -1.4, 6.73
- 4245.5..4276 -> 0.1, 6.48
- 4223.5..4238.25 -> 0.3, 6.38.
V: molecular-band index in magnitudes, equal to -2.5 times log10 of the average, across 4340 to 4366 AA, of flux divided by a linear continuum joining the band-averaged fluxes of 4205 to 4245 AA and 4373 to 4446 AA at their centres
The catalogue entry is -0.186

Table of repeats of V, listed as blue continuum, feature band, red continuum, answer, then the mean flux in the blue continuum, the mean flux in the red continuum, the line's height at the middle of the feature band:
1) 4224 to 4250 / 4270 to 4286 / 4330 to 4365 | 0.07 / 6.51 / 7.76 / 6.98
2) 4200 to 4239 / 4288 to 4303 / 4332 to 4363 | 0.05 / 6.51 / 7.77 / 7.26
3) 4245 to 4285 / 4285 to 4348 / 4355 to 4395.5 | -0.06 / 6.52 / 7.26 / 6.87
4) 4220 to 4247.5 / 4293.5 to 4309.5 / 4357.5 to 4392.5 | 0.00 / 6.52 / 7.26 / 6.87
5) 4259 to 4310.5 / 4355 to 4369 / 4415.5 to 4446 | -0.21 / 6.68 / 6.45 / 6.56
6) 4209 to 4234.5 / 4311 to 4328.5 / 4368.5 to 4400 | -0.13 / 6.5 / 6.89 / 6.74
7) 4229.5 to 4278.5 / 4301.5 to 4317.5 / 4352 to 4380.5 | 0.02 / 6.51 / 7.66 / 7.08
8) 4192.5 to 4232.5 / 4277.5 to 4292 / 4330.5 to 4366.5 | 0.06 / 6.47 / 7.76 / 7.16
